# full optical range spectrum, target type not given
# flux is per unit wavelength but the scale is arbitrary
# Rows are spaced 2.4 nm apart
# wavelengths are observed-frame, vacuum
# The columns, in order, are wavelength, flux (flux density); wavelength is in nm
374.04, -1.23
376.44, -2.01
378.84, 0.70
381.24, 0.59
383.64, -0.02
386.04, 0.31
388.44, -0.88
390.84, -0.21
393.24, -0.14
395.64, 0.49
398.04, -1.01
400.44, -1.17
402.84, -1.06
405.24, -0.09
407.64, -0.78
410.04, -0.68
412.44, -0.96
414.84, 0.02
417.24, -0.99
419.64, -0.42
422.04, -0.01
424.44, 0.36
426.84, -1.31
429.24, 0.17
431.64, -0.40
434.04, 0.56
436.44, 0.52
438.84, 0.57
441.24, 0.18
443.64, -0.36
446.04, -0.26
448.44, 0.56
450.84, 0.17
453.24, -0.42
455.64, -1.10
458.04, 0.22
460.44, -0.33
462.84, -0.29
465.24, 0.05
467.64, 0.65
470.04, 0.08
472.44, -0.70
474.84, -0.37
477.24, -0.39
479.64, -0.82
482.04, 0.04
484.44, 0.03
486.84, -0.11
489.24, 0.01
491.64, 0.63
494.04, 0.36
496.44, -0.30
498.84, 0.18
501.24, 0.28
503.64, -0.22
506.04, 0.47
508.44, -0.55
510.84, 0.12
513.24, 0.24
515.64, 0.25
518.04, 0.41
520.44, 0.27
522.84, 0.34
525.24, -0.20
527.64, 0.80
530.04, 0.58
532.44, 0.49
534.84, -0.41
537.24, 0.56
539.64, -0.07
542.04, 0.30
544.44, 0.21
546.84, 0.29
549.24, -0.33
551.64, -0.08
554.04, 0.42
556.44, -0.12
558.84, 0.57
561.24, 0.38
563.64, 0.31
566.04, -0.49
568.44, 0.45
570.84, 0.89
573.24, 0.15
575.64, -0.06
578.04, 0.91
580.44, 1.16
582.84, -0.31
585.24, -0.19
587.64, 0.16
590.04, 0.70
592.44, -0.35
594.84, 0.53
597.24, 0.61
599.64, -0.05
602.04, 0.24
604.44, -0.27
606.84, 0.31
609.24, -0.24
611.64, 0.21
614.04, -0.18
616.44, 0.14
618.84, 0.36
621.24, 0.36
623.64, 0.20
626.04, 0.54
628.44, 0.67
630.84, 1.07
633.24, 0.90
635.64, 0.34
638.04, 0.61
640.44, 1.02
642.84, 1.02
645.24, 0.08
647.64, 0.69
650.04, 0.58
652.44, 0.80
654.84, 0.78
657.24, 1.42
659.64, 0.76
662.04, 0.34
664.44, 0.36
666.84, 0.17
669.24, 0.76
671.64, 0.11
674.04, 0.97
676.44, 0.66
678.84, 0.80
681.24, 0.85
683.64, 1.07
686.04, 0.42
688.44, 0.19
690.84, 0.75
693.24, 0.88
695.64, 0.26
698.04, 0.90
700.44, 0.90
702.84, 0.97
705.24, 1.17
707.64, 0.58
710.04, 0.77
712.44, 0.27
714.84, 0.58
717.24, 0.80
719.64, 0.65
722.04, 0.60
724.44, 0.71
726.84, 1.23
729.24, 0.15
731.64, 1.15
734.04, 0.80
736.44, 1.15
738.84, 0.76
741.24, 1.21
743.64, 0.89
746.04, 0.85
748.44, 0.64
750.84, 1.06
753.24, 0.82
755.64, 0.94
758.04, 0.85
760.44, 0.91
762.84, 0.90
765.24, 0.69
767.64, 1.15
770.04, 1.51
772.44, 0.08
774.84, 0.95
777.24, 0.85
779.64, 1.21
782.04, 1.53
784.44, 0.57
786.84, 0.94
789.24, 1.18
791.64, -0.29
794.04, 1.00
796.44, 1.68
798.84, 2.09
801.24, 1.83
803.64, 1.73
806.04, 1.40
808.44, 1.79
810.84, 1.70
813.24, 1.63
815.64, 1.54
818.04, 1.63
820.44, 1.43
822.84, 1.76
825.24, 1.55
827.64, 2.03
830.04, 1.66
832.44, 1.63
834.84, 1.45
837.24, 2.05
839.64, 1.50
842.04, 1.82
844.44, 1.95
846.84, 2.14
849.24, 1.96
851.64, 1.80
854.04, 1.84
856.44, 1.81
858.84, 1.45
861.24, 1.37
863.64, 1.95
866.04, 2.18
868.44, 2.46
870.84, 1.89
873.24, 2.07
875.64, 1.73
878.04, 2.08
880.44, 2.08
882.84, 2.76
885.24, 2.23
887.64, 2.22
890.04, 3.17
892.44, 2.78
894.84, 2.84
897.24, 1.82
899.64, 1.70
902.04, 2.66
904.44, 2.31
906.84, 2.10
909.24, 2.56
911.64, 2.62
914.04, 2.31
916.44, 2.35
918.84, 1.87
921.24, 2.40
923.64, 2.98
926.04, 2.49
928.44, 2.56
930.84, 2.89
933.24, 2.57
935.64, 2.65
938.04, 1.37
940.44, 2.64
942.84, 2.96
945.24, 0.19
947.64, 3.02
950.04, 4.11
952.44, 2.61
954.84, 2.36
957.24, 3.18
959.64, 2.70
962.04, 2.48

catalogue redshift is 1.00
